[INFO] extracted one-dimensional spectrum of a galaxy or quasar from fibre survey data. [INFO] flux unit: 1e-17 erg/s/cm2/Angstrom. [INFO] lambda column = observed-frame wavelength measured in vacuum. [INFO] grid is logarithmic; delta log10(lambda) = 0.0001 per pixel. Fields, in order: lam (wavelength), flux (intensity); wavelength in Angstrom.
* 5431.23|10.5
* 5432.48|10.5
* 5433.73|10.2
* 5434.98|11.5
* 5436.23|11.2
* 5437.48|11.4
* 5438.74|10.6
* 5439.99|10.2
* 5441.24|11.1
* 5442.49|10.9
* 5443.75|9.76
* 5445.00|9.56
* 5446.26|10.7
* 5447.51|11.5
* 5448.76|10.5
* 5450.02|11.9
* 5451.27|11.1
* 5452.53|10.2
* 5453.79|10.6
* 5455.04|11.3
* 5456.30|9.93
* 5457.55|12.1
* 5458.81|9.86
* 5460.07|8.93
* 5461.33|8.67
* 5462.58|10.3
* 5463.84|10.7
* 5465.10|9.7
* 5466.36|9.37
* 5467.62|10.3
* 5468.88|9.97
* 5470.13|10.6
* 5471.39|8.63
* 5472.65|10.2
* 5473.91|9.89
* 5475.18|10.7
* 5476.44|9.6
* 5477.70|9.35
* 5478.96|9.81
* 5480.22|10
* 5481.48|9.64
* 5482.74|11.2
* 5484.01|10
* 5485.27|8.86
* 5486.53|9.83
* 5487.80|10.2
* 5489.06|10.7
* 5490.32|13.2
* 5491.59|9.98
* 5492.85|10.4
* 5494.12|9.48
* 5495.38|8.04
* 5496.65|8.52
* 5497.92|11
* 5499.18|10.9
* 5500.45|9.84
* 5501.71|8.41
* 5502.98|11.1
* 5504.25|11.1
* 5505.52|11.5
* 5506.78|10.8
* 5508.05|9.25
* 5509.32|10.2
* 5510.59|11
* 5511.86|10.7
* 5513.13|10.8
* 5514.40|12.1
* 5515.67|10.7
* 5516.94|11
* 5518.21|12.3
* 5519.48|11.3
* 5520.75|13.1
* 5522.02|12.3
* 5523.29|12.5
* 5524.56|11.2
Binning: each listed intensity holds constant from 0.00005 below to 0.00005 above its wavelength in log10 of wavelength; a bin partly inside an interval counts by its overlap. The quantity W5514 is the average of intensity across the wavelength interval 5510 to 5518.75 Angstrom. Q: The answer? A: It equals 11.2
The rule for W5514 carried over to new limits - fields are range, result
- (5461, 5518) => 10.2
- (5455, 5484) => 10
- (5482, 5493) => 10.5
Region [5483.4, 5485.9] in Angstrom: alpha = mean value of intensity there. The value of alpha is 9.44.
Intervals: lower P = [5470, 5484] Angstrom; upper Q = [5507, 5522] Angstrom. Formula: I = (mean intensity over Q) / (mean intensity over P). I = 1.12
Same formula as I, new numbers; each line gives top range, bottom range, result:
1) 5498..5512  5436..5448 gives 0.98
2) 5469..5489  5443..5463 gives 0.95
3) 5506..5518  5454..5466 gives 1.06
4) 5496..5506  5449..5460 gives 0.95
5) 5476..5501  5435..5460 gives 0.93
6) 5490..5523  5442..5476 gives 1.04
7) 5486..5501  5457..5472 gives 1.03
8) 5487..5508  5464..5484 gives 1.03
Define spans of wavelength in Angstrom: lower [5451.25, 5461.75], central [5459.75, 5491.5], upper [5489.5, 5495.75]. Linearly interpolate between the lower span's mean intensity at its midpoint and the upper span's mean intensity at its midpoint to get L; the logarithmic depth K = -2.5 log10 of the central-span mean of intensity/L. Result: 0.03 mag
